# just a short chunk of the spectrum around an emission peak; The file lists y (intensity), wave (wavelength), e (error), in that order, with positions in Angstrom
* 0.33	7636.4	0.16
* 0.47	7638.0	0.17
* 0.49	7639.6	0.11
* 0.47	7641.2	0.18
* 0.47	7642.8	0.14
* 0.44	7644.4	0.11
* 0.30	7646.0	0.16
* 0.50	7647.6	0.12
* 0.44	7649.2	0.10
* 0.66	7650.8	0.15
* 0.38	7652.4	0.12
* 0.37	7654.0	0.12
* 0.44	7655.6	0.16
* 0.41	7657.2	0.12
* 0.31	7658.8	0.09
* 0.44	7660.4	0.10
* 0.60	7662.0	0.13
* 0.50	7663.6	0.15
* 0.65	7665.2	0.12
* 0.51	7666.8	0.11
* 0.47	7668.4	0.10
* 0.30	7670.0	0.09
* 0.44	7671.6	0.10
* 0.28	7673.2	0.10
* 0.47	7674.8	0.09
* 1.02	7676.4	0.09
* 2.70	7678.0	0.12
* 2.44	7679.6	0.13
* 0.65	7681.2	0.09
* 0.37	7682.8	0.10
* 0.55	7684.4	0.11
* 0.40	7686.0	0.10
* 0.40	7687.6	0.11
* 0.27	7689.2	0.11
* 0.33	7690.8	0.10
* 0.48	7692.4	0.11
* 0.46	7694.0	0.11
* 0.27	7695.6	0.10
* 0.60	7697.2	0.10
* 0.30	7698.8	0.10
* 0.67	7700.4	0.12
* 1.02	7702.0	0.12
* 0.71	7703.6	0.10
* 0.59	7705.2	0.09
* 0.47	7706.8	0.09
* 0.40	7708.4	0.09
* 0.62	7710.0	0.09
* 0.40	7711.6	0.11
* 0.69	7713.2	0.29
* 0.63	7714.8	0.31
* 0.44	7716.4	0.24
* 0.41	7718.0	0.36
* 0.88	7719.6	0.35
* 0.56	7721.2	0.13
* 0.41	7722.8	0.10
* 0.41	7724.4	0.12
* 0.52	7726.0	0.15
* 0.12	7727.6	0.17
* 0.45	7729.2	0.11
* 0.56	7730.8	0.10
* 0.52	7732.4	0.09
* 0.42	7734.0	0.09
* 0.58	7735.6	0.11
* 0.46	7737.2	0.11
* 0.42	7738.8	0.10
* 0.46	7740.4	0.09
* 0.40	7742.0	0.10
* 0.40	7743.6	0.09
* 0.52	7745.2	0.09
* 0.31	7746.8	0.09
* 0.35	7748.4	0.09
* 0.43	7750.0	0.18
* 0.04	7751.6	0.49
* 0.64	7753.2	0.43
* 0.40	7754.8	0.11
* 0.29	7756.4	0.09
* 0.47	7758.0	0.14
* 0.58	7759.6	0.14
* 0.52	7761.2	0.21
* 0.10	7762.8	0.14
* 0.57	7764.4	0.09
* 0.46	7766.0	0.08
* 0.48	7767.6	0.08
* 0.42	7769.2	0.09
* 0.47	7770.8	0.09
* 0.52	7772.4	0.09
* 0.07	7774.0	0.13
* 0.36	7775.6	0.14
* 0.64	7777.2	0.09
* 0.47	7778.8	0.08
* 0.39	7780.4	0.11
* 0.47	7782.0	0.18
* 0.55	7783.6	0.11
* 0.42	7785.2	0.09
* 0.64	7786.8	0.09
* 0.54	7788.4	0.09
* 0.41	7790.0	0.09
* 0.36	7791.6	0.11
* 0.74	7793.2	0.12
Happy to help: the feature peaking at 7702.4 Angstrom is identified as [N II]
